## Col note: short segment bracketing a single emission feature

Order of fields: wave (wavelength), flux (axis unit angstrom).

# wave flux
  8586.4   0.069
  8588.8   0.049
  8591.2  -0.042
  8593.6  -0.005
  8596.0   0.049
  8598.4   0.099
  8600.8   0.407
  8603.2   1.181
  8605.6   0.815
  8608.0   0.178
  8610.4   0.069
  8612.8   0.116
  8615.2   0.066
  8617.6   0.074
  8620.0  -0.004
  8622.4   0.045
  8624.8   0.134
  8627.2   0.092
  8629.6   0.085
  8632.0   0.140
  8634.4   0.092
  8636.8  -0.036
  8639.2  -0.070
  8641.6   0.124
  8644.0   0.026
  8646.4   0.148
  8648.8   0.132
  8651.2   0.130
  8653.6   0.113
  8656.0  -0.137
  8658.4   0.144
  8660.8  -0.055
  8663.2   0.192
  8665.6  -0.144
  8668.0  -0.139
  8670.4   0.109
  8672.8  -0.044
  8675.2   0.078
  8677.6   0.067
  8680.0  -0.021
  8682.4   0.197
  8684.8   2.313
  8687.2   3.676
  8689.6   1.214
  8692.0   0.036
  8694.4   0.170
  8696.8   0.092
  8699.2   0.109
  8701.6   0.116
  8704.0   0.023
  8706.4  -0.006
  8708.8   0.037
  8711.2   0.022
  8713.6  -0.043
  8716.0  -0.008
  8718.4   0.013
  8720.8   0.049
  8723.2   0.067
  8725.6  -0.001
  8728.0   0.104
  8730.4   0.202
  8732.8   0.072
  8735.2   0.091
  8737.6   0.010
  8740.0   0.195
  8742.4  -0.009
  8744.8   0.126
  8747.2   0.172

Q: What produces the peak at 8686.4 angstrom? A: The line [O III]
